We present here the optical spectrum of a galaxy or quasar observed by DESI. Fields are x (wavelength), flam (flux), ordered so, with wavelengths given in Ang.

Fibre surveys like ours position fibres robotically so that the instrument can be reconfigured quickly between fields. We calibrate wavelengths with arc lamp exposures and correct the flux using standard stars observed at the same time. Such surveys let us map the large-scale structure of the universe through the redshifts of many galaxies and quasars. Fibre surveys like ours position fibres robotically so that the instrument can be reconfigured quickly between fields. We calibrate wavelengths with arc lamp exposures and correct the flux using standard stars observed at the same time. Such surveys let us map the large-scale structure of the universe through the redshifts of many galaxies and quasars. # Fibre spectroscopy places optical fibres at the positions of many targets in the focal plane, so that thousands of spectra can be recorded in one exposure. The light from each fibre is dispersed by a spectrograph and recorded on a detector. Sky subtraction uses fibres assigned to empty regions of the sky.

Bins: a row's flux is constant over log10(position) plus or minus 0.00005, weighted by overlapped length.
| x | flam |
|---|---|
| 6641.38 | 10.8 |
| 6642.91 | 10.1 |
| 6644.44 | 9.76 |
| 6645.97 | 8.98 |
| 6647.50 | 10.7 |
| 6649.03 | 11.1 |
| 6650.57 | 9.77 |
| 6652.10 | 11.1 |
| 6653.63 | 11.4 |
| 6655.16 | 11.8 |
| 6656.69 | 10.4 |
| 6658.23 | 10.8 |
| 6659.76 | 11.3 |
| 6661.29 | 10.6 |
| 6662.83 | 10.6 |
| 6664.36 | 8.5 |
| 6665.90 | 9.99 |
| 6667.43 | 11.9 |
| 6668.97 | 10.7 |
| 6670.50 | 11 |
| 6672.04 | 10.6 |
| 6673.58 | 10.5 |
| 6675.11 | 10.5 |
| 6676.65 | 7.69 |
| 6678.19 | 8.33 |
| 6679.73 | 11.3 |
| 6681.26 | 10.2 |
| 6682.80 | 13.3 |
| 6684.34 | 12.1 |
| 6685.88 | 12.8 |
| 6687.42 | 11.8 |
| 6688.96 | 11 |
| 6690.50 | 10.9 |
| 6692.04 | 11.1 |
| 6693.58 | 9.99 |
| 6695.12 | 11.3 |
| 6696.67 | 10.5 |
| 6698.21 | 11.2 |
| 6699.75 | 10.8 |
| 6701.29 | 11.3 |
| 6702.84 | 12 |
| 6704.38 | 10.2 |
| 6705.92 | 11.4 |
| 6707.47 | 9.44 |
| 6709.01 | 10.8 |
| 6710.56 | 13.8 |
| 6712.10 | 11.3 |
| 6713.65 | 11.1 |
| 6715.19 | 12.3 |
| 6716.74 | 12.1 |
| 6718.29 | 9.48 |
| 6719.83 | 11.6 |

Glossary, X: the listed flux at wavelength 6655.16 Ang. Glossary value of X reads 11.8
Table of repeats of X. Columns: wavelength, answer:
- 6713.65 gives 11.1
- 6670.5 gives 11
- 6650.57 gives 9.77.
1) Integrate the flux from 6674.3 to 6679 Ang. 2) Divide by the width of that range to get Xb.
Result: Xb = 8.88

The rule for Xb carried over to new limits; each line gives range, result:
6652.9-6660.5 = 11.1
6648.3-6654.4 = 10.8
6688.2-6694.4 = 10.8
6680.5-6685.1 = 11.9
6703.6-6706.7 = 10.8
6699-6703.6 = 11.4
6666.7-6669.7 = 11.3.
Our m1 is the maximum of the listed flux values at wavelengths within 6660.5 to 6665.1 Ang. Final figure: 10.6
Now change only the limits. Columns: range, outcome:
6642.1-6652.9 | 11.1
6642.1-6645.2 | 10.1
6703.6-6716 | 13.8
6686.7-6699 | 11.8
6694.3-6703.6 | 12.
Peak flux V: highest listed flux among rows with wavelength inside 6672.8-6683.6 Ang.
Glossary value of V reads 13.3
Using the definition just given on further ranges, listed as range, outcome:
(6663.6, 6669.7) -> 11.9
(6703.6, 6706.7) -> 11.4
